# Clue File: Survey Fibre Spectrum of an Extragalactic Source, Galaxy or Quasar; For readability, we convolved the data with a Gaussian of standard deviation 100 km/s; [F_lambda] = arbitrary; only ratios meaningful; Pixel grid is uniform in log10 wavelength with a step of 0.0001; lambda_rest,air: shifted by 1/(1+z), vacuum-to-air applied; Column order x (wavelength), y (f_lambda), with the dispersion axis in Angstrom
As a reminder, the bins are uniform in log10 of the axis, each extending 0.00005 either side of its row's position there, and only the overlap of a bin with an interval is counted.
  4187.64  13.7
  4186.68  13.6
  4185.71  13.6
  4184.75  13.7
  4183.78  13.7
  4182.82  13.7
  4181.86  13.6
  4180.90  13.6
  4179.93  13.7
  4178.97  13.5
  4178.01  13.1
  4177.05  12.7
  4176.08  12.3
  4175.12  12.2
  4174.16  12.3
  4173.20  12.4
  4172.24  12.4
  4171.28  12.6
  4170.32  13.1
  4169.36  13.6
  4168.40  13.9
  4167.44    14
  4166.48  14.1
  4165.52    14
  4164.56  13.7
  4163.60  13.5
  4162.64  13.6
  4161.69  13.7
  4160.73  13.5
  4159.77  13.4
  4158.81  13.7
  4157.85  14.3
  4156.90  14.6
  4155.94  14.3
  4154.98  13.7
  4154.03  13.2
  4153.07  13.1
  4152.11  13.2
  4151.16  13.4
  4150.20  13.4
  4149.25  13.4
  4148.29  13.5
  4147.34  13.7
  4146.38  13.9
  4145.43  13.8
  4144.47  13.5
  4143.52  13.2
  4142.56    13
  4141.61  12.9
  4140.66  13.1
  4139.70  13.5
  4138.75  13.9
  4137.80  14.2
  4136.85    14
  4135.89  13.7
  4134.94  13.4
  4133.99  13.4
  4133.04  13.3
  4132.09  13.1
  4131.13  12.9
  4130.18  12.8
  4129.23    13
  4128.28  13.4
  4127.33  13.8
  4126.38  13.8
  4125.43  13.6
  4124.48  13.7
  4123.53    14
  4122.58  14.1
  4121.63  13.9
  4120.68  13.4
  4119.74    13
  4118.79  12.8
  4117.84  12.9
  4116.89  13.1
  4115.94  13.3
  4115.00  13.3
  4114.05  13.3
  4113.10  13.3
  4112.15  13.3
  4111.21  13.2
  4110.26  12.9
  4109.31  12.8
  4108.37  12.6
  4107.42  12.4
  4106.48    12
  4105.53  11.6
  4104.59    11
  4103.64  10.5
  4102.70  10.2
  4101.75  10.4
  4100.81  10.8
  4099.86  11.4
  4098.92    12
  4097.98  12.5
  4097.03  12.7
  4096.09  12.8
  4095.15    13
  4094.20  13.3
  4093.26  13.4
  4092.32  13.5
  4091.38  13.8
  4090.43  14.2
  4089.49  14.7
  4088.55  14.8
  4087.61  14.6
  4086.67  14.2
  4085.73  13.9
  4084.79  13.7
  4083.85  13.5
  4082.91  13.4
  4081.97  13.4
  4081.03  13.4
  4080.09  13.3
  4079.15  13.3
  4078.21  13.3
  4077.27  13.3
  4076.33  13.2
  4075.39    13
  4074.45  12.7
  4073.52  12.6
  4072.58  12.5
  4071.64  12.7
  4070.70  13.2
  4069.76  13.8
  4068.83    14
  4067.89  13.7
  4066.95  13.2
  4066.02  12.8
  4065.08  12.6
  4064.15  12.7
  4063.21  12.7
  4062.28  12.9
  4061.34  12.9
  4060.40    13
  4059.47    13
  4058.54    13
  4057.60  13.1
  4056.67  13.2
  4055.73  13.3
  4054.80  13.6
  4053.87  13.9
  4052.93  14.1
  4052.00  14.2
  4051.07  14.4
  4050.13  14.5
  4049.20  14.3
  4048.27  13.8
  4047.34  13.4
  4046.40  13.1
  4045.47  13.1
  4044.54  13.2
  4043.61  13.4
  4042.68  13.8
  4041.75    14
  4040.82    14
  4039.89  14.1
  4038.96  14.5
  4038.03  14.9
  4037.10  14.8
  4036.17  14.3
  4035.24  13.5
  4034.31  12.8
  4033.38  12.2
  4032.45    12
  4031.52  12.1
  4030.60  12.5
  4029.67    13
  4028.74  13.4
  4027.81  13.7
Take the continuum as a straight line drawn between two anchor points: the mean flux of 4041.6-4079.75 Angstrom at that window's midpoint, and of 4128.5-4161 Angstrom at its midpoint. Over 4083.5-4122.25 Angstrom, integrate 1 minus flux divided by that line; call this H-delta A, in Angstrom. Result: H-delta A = 1.53 Angstrom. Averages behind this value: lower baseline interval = 13.3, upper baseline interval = 13.5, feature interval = 12.9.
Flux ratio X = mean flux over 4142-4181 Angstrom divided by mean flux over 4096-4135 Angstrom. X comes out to 1.1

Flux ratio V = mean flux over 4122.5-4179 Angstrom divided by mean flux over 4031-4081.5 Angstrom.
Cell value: 1.0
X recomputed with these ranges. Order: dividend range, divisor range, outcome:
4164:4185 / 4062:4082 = 1.01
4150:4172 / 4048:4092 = 1.01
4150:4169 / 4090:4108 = 1.13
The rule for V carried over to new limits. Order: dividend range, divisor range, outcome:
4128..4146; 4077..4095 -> 0.97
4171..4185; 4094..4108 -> 1.11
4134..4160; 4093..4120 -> 1.10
